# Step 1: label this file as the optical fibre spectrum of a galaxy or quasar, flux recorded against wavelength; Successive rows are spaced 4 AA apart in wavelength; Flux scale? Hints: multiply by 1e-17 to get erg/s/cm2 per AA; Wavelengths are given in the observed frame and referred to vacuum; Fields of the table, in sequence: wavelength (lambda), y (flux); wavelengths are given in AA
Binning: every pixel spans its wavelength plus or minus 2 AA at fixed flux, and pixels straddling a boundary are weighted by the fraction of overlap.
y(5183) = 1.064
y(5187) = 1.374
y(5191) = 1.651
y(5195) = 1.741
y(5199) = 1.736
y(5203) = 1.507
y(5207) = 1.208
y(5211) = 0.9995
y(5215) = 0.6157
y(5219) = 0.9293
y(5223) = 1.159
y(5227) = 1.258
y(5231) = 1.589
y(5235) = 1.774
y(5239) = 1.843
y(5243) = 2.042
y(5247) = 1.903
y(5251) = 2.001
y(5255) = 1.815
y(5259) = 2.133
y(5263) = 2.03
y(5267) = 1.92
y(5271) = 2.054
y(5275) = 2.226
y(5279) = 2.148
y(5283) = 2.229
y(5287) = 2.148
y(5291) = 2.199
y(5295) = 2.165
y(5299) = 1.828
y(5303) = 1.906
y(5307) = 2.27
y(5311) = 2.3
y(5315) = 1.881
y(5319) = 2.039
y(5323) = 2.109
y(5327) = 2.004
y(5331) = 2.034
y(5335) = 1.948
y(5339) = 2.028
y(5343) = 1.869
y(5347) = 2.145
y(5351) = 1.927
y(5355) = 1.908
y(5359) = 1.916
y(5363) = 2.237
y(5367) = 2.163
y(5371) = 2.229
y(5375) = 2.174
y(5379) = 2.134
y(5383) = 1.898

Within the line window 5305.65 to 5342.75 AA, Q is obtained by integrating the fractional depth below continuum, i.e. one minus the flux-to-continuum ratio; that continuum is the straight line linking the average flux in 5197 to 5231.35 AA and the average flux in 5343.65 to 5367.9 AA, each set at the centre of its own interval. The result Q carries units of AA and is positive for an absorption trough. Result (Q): -4.2 AA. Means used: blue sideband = 1.2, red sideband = 2.03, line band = 2.06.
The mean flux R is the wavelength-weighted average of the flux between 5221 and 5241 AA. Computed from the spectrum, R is 1.52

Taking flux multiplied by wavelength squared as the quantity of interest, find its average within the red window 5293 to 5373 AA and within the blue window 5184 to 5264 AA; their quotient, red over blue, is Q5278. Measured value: 1.37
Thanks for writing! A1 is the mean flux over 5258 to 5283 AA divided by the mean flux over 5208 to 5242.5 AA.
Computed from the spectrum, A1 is 1.61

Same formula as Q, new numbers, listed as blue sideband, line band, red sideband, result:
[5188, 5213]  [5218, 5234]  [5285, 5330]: 3.3 AA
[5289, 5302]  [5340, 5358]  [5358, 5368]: 1.2 AA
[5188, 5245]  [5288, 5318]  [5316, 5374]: -3.9 AA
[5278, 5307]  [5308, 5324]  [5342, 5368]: -0.2 AA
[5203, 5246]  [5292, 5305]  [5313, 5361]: -1.6 AA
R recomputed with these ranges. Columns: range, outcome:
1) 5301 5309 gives 2.09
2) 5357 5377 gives 2.14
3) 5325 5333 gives 2.02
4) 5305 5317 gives 2.15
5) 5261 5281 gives 2.08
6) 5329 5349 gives 2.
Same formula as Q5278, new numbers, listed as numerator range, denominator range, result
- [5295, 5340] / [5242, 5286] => 1.02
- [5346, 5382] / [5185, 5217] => 1.64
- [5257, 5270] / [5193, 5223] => 1.67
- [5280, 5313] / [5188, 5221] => 1.70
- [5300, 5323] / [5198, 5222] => 1.89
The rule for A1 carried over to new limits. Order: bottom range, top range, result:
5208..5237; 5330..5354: 1.67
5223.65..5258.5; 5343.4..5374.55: 1.17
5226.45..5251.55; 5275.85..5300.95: 1.19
